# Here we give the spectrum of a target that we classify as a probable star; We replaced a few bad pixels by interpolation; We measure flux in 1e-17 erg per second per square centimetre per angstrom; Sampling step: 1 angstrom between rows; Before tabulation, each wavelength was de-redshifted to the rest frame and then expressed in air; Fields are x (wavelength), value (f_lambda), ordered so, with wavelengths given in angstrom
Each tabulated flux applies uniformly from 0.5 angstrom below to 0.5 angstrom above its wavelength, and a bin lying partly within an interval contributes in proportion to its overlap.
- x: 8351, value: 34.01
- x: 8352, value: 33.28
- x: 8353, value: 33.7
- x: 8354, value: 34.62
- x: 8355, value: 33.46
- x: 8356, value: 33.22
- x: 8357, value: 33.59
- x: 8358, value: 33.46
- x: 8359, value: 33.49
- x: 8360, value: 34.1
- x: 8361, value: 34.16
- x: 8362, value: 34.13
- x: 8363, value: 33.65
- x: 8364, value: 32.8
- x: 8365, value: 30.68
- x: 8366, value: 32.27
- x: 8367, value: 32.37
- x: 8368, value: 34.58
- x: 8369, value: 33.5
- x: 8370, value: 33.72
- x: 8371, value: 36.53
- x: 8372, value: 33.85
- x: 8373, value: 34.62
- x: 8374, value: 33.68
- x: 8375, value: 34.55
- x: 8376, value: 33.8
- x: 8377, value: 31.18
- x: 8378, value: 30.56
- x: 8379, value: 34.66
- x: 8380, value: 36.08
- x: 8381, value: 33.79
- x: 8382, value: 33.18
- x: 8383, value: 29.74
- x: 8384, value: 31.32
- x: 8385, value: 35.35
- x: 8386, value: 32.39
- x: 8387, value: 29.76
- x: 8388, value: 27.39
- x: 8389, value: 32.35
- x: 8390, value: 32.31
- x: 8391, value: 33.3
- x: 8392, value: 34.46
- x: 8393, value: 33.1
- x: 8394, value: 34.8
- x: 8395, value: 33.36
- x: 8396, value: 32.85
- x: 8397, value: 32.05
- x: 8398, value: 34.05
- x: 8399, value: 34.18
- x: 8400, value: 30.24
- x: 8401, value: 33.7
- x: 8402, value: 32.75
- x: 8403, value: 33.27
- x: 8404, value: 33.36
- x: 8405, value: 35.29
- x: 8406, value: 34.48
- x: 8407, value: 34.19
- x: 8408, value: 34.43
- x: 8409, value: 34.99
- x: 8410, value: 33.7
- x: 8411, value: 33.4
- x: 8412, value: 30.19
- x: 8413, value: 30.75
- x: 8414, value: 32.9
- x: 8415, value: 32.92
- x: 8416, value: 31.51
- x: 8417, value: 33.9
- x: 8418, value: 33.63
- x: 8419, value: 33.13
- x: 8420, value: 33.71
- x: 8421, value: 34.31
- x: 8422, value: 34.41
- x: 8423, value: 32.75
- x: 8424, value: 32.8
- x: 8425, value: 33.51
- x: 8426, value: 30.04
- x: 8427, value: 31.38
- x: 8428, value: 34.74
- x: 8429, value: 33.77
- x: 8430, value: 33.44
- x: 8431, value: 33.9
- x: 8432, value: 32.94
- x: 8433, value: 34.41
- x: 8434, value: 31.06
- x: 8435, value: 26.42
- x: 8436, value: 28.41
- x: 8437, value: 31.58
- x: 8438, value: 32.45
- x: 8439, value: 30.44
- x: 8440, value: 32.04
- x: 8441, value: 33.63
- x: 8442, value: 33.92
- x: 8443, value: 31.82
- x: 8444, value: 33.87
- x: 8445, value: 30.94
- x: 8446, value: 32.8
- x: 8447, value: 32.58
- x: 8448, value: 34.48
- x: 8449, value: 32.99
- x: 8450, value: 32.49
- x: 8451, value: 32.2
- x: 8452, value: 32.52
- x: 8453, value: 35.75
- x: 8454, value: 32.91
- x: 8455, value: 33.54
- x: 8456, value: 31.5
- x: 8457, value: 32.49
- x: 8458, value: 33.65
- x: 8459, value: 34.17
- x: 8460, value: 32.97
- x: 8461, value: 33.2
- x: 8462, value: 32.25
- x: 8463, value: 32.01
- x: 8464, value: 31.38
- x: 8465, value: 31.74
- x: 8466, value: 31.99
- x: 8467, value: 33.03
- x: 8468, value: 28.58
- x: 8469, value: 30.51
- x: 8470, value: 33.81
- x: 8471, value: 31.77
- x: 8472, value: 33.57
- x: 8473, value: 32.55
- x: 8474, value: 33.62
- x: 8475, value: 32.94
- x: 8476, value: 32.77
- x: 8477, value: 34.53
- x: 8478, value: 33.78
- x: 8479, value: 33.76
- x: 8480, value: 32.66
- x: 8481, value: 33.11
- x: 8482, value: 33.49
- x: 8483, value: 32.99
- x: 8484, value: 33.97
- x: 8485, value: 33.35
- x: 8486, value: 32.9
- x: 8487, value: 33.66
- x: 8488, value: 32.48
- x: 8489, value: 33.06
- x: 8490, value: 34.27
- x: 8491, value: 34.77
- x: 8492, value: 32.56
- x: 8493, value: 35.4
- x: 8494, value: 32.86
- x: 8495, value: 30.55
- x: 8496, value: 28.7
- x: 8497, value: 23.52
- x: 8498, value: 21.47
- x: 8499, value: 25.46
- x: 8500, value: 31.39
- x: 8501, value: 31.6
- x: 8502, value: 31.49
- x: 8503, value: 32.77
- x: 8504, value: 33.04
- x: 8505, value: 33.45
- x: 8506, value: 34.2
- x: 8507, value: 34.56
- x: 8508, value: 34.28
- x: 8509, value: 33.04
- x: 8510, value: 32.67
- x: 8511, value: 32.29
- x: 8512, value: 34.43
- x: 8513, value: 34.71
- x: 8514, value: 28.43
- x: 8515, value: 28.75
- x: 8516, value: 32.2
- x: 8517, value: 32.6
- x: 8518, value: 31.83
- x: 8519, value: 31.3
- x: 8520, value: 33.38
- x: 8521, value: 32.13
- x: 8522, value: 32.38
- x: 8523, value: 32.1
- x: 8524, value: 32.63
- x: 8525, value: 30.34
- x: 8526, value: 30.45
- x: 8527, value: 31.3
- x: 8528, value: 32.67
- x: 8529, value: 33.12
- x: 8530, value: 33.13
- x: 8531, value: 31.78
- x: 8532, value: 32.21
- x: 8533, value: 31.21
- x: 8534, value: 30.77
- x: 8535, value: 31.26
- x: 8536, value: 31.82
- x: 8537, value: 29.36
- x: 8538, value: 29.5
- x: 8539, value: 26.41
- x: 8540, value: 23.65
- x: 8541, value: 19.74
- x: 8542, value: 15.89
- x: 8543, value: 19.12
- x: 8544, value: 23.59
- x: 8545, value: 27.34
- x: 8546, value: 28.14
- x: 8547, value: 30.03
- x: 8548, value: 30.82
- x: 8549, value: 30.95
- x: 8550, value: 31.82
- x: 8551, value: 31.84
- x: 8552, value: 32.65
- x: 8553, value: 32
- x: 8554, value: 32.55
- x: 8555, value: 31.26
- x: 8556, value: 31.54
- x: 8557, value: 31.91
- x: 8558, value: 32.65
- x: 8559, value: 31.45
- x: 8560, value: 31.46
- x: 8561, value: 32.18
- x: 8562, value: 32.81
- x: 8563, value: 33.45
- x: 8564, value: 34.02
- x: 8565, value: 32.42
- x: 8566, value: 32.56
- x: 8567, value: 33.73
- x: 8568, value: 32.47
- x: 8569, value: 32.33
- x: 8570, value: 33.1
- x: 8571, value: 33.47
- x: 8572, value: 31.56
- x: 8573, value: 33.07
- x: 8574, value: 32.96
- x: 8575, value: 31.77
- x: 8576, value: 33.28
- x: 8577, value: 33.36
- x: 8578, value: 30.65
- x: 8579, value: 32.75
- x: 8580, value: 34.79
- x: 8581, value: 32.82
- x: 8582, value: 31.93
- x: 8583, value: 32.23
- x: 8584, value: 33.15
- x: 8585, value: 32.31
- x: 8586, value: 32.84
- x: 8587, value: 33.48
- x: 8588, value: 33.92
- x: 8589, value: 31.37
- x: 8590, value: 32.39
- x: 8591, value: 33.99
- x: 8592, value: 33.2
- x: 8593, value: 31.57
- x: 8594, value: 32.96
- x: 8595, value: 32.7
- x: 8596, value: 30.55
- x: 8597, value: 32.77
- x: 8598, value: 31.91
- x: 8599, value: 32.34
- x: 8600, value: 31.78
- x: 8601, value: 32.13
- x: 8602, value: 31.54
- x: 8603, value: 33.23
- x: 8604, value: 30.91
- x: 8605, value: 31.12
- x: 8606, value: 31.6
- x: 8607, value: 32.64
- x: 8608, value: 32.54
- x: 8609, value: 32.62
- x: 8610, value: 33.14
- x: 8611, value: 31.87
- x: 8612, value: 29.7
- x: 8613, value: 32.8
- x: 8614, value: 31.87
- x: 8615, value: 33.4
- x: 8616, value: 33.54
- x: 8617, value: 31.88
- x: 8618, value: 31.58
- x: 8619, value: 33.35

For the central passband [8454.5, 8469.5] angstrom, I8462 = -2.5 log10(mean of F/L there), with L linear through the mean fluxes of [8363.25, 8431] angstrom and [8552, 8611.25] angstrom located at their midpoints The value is 0.02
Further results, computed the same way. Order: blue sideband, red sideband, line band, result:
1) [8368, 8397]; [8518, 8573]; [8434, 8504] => -0.01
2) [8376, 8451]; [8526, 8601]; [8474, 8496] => -0.04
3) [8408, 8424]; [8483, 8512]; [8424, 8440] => 0.03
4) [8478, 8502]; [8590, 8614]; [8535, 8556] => 0.14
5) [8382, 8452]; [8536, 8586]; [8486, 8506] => 0.01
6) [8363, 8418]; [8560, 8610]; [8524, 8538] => 0.04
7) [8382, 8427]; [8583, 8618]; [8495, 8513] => 0.05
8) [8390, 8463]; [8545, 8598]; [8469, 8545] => 0.05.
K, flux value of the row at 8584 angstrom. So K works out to 33.15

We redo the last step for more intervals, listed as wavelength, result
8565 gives 32.42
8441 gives 33.63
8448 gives 34.48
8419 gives 33.13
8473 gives 32.55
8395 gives 33.36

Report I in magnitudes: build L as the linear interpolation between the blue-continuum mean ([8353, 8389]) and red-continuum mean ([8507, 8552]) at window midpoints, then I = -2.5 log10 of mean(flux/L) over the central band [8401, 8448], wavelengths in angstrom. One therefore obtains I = -0.02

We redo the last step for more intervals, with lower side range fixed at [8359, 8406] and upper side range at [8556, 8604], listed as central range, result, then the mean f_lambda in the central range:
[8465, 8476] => 0.02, 32.2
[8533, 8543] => 0.23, 26.4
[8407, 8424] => 0.00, 33.2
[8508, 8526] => 0.02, 32.1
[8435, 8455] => 0.02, 32.4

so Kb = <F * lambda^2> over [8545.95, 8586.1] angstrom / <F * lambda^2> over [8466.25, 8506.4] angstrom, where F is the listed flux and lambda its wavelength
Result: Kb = 1.0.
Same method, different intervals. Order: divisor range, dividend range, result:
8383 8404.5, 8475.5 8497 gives 1.03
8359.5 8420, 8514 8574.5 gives 0.96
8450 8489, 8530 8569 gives 0.93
